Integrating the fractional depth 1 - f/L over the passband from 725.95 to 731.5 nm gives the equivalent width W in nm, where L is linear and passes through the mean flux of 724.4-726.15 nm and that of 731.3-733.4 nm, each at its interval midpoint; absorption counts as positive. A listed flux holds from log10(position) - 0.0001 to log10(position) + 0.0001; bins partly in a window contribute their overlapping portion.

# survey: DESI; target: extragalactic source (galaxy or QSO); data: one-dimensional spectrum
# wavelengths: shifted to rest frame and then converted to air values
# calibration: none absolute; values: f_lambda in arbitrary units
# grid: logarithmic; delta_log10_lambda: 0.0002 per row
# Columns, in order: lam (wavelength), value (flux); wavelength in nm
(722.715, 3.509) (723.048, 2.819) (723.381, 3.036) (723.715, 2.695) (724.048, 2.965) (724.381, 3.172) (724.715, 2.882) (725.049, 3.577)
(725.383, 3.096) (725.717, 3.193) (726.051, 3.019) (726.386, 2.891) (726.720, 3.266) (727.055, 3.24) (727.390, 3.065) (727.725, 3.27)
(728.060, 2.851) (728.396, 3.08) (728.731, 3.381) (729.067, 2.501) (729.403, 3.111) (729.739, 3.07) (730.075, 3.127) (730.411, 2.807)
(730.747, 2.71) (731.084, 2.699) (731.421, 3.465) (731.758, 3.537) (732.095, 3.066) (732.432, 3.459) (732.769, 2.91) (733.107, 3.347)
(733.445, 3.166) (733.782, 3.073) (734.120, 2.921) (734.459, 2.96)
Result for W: 0.34 nm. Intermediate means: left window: 3.16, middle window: 3.03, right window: 3.29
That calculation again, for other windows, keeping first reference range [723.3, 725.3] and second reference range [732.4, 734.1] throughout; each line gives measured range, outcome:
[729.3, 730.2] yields 0.003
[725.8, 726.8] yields 0.008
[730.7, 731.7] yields 0.024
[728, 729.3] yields 0.055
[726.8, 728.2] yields -0.015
